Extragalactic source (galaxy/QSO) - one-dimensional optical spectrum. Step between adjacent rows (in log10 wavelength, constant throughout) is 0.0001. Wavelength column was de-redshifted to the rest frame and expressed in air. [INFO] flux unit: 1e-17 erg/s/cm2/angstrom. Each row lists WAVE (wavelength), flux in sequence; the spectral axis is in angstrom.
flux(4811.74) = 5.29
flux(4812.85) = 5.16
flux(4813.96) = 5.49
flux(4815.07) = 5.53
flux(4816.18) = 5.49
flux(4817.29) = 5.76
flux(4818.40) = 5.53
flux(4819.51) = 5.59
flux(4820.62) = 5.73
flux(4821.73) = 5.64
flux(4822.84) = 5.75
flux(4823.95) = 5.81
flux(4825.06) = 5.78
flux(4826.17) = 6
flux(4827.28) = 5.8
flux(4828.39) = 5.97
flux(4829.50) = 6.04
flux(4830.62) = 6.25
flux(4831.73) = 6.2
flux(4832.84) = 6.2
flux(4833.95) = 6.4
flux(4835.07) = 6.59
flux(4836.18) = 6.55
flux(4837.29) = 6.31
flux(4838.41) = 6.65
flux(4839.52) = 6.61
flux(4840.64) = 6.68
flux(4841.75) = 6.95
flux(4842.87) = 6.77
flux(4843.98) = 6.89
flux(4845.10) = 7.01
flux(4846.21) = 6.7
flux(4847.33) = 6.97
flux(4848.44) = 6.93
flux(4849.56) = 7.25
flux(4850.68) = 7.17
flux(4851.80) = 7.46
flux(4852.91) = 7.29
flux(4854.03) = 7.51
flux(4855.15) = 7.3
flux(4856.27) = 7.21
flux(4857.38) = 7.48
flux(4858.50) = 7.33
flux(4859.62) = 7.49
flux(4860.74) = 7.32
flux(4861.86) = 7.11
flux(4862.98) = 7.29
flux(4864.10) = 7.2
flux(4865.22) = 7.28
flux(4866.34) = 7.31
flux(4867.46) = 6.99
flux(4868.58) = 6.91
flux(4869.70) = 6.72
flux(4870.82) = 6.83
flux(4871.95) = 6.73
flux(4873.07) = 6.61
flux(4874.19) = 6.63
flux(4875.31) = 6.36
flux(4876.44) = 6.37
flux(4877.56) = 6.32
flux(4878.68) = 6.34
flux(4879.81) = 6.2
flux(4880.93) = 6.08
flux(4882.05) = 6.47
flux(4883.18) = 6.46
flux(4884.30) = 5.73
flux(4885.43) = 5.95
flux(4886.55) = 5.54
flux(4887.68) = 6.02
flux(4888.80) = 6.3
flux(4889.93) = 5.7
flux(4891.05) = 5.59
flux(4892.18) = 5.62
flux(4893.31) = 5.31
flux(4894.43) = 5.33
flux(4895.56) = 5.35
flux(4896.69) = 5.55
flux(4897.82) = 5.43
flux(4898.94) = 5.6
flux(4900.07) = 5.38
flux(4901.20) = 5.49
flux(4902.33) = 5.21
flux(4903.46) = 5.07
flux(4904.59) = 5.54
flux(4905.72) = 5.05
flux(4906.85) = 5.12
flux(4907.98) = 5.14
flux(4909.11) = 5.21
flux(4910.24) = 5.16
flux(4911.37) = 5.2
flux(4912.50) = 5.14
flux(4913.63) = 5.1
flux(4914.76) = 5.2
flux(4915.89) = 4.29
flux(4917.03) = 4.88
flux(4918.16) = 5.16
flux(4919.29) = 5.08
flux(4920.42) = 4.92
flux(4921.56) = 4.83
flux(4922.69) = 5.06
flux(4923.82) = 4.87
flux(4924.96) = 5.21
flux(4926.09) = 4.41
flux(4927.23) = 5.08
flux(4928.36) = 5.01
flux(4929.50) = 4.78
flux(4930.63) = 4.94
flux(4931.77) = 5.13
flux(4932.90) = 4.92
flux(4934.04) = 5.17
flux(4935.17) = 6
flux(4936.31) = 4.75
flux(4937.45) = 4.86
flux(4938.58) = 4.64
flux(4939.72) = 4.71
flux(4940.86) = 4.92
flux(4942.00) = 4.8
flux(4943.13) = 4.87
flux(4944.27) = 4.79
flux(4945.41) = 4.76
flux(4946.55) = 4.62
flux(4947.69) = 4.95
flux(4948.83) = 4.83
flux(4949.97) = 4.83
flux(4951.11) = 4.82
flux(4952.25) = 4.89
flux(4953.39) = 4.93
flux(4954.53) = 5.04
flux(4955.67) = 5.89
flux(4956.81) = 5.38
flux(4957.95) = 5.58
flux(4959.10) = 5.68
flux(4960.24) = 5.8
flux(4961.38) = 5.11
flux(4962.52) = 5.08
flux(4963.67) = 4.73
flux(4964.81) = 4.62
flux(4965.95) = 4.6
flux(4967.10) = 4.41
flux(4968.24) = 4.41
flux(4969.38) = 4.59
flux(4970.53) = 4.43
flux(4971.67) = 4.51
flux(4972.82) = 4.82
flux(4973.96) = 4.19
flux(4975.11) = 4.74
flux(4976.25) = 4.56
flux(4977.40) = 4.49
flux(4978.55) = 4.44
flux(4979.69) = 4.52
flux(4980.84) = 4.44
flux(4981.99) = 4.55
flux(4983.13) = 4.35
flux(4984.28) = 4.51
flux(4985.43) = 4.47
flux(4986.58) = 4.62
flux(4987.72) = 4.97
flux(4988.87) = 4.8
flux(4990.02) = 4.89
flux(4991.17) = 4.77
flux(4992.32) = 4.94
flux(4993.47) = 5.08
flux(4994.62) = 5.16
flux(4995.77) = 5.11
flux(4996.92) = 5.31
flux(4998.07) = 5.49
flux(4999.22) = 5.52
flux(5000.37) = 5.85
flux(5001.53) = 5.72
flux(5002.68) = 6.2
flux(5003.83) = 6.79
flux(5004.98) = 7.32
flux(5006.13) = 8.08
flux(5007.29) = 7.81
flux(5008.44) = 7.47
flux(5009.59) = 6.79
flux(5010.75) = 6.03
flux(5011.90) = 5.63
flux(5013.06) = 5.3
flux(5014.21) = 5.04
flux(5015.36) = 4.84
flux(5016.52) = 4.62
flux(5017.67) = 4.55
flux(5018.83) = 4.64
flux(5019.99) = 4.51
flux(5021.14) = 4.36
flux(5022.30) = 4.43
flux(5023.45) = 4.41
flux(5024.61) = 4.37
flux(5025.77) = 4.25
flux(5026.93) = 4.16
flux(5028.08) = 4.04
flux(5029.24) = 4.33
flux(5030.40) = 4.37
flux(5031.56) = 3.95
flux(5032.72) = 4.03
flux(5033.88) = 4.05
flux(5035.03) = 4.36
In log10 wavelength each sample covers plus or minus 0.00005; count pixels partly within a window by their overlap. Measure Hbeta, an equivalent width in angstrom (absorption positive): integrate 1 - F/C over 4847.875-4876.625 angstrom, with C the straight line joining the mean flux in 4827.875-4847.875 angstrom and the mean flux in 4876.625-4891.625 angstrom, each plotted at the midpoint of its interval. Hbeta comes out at -3.6 angstrom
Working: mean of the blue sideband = 6.54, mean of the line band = 7.09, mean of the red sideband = 6.06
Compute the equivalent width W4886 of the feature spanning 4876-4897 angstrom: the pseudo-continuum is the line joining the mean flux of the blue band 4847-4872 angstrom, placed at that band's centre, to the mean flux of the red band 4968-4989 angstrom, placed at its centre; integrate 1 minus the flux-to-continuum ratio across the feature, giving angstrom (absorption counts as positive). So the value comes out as 2.2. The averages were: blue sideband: 7.19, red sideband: 4.55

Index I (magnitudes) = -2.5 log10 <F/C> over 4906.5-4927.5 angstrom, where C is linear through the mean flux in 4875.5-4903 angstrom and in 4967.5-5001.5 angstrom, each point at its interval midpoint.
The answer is 0.11 mag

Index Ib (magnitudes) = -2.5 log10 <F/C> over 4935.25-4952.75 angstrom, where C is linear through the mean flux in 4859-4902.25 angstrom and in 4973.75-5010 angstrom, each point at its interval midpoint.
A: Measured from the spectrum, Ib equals 0.19 mag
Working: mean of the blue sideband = 6.27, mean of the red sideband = 5.38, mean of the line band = 4.83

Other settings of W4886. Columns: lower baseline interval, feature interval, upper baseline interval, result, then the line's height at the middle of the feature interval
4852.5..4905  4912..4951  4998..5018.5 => 8.2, 6.23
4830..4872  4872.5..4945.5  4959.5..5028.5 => 9.8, 6.19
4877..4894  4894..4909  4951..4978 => 1.1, 5.75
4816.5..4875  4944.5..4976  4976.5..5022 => 4.3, 5.66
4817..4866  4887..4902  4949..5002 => 0.9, 5.95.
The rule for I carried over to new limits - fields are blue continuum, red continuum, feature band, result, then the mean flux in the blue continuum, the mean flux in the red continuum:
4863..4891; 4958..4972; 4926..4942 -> 0.10 mag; 6.46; 4.86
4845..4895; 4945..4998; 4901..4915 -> 0.15 mag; 6.66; 4.84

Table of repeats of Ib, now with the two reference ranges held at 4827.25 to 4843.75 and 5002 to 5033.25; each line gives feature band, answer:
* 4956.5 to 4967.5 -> 0.11 mag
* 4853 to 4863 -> -0.17 mag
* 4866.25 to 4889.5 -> -0.04 mag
